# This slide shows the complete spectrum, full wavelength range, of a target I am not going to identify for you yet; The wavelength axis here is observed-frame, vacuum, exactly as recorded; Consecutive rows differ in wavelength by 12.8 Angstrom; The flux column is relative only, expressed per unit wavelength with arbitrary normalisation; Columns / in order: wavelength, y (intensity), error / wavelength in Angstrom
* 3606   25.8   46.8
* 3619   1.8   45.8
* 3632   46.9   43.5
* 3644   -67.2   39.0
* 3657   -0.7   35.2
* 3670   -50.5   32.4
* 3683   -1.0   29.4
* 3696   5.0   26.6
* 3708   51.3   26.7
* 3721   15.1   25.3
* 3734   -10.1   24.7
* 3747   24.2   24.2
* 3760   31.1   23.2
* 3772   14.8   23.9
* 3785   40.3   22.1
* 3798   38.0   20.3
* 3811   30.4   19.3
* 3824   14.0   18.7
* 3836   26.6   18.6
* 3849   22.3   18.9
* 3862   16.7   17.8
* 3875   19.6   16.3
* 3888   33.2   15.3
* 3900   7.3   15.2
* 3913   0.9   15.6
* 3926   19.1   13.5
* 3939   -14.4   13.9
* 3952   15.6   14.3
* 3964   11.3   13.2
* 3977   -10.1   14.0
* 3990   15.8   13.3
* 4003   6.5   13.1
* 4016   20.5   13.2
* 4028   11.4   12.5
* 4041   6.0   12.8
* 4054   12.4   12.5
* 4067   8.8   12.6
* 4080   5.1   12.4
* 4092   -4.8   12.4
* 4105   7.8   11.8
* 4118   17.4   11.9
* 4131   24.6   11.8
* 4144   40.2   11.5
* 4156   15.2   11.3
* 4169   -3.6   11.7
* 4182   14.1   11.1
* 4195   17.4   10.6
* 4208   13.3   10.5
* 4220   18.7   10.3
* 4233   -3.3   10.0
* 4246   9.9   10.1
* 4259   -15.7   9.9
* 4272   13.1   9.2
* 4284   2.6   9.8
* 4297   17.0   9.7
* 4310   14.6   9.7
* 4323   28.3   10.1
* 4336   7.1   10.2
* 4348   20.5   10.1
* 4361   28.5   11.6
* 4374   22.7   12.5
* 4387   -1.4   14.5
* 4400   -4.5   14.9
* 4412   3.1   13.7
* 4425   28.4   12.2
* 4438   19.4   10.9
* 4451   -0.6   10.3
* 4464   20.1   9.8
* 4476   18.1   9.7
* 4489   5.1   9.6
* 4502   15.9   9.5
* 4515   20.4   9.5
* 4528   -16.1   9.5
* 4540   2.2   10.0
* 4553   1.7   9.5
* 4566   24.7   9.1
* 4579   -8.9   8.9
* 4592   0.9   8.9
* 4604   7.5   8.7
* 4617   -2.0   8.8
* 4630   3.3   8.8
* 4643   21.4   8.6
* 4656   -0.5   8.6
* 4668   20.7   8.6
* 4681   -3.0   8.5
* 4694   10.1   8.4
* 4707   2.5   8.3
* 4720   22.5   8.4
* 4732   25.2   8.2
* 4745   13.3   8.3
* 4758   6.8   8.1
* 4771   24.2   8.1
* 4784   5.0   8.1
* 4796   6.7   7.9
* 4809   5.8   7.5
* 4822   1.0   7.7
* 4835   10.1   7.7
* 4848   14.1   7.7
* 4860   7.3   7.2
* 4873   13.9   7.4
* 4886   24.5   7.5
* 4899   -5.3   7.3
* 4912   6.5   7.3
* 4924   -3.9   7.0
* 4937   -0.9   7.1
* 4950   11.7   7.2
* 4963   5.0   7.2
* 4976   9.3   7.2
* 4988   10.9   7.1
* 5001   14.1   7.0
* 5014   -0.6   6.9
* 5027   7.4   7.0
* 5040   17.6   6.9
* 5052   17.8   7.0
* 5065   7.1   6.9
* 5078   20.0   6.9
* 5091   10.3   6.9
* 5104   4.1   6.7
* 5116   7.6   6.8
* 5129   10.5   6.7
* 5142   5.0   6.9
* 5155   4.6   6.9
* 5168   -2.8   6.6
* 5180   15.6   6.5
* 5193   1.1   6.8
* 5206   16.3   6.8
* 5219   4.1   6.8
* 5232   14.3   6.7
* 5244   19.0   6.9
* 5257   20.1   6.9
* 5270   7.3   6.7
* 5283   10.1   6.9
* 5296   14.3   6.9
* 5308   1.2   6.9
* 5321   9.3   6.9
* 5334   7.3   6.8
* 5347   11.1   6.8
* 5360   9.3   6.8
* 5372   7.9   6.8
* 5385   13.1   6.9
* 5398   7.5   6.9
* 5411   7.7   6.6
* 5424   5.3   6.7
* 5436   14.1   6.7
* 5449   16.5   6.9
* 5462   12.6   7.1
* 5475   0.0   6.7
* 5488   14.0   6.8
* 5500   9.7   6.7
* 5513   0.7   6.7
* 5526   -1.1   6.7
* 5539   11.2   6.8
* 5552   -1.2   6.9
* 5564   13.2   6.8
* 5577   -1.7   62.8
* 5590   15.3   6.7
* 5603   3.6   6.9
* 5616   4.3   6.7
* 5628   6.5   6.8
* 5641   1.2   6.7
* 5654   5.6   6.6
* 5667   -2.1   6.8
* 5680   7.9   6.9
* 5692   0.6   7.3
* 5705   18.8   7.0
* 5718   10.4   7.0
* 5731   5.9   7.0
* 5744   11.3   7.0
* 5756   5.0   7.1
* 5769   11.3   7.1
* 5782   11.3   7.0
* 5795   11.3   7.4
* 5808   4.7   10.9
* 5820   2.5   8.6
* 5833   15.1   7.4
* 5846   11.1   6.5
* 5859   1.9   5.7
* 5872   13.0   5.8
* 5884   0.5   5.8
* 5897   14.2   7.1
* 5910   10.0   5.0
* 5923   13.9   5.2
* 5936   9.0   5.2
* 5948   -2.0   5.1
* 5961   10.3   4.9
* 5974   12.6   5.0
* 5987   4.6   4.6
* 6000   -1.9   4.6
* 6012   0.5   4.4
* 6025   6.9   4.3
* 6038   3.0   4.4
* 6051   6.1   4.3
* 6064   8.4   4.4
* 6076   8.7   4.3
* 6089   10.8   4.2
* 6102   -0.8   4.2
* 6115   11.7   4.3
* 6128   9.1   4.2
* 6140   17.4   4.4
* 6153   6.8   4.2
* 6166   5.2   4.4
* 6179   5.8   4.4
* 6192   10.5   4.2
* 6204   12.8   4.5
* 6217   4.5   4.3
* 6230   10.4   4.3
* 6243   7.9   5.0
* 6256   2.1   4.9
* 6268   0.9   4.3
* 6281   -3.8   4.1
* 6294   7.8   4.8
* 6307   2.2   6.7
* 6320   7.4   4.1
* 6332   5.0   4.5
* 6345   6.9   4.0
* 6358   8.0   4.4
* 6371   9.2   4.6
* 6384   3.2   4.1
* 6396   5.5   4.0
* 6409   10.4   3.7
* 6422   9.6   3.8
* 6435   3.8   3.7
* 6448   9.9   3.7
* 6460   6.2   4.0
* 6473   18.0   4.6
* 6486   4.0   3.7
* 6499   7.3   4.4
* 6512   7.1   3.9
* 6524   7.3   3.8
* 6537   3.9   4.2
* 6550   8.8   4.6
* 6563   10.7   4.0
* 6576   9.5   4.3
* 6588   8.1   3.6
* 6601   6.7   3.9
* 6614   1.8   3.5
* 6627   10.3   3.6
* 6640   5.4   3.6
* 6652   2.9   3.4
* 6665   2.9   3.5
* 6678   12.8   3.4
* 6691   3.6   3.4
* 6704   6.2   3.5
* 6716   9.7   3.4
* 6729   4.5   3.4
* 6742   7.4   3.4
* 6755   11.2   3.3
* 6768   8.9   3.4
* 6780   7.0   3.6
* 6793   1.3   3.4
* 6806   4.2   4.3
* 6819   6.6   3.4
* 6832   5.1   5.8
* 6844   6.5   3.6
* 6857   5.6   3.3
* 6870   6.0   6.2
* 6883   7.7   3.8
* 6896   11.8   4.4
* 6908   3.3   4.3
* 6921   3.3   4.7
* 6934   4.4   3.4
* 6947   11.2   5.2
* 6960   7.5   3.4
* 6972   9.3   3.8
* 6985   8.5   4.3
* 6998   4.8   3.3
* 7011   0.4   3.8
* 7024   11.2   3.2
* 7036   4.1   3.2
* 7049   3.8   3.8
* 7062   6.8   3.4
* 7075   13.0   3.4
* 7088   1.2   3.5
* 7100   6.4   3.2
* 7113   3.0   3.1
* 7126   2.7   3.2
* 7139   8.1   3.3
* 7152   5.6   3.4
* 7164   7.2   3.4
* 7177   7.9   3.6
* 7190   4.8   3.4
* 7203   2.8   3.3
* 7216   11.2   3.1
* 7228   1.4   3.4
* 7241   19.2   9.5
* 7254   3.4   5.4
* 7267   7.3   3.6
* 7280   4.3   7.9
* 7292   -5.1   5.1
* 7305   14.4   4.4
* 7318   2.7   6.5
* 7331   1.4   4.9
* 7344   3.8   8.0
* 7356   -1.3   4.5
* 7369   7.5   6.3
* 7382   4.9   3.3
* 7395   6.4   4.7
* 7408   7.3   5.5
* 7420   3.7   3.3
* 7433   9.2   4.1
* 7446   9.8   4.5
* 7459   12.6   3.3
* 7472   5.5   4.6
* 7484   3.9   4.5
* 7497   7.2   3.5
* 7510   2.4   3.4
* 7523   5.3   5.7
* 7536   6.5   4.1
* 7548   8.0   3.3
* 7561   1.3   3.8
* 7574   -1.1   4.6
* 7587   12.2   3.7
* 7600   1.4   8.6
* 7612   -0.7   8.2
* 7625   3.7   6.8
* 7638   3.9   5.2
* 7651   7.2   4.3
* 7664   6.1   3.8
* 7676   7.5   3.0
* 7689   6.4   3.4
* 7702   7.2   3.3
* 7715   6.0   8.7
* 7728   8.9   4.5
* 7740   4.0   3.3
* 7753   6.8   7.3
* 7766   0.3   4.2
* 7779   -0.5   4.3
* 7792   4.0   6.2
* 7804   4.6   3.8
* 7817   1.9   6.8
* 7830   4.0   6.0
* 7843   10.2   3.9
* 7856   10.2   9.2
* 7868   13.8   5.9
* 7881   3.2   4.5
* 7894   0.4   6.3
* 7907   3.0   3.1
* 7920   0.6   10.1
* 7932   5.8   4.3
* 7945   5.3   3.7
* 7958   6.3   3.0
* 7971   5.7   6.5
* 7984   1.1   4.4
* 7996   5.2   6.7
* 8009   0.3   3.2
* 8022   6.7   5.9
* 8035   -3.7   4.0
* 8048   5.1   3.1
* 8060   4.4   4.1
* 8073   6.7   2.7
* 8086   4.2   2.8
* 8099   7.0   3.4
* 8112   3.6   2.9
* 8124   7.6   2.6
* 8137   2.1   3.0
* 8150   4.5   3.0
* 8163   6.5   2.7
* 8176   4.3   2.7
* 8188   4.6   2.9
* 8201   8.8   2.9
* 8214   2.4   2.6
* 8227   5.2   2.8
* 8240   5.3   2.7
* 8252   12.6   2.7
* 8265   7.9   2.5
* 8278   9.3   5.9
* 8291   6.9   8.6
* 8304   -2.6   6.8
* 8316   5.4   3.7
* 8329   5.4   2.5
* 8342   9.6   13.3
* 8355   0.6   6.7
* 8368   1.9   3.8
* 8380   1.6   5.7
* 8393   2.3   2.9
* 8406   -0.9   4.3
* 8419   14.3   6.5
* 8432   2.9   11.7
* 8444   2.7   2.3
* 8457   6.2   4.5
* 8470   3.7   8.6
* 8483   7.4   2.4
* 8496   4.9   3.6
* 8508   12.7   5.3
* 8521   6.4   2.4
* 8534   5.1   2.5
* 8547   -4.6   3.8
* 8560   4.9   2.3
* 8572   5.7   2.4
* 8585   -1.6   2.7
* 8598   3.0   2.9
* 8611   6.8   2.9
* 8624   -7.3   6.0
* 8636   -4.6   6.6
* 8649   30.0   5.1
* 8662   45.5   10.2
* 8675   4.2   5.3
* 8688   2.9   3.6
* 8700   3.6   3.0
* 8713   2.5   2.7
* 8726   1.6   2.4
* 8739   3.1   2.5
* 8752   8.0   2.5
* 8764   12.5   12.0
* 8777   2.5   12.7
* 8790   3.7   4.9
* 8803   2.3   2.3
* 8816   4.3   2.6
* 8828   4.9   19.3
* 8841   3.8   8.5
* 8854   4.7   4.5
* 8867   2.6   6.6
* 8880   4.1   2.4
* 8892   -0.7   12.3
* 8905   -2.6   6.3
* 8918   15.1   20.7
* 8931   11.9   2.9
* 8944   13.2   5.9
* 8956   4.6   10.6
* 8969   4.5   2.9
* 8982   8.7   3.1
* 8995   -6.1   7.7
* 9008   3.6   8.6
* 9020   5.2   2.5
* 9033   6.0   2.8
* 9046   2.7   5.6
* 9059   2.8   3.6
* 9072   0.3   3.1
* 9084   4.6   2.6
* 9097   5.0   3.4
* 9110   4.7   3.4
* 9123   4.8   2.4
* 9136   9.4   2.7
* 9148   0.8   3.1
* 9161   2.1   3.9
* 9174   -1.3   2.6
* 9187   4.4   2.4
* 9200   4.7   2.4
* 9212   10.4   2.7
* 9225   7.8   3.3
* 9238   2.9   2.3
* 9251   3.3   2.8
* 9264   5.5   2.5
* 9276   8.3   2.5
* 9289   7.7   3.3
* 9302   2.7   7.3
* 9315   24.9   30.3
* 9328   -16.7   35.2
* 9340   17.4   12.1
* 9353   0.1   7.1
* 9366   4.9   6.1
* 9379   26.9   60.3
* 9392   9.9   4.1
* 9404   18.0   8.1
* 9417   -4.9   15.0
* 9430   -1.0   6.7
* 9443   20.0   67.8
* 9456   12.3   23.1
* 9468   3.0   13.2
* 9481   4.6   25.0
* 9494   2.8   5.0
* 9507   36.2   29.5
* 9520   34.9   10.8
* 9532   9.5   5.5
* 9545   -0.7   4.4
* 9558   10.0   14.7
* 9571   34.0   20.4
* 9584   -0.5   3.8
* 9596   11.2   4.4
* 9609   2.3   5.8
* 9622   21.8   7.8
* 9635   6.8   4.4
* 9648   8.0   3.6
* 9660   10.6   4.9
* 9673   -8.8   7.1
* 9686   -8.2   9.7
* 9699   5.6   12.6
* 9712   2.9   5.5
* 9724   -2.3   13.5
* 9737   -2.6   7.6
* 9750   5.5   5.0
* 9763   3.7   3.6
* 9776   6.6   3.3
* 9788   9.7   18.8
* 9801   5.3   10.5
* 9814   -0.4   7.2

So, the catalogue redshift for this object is 1.322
